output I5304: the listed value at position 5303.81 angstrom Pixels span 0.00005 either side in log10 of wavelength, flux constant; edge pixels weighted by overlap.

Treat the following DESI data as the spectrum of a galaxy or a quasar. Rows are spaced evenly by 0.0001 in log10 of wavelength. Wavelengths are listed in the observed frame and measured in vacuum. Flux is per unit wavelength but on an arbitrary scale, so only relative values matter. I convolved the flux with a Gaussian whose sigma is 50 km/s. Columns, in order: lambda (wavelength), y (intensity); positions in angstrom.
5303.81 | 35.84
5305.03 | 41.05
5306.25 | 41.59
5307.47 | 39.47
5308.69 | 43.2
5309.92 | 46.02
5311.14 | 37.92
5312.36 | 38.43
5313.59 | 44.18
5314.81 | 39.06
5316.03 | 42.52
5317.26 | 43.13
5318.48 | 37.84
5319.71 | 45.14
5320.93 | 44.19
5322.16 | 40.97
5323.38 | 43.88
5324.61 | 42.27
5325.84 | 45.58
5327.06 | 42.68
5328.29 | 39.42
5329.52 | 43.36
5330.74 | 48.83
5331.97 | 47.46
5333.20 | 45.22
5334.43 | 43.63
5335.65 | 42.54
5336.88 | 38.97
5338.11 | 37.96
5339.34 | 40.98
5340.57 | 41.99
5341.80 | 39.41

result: 35.84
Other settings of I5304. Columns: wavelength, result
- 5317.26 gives 43.13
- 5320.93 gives 44.19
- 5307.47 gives 39.47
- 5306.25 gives 41.59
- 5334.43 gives 43.63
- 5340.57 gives 41.99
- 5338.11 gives 37.96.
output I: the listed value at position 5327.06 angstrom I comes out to 42.68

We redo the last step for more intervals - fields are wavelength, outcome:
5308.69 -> 43.2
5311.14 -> 37.92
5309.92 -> 46.02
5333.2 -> 45.22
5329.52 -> 43.36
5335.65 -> 42.54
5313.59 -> 44.18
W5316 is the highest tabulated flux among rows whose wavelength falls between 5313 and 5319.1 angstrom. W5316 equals 44.18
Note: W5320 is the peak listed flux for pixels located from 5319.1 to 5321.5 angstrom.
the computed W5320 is 45.14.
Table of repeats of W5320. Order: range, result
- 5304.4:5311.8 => 46.02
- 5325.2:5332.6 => 48.83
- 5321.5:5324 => 43.88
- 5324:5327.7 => 45.58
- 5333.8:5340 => 43.63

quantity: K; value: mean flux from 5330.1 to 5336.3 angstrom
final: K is 45.5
